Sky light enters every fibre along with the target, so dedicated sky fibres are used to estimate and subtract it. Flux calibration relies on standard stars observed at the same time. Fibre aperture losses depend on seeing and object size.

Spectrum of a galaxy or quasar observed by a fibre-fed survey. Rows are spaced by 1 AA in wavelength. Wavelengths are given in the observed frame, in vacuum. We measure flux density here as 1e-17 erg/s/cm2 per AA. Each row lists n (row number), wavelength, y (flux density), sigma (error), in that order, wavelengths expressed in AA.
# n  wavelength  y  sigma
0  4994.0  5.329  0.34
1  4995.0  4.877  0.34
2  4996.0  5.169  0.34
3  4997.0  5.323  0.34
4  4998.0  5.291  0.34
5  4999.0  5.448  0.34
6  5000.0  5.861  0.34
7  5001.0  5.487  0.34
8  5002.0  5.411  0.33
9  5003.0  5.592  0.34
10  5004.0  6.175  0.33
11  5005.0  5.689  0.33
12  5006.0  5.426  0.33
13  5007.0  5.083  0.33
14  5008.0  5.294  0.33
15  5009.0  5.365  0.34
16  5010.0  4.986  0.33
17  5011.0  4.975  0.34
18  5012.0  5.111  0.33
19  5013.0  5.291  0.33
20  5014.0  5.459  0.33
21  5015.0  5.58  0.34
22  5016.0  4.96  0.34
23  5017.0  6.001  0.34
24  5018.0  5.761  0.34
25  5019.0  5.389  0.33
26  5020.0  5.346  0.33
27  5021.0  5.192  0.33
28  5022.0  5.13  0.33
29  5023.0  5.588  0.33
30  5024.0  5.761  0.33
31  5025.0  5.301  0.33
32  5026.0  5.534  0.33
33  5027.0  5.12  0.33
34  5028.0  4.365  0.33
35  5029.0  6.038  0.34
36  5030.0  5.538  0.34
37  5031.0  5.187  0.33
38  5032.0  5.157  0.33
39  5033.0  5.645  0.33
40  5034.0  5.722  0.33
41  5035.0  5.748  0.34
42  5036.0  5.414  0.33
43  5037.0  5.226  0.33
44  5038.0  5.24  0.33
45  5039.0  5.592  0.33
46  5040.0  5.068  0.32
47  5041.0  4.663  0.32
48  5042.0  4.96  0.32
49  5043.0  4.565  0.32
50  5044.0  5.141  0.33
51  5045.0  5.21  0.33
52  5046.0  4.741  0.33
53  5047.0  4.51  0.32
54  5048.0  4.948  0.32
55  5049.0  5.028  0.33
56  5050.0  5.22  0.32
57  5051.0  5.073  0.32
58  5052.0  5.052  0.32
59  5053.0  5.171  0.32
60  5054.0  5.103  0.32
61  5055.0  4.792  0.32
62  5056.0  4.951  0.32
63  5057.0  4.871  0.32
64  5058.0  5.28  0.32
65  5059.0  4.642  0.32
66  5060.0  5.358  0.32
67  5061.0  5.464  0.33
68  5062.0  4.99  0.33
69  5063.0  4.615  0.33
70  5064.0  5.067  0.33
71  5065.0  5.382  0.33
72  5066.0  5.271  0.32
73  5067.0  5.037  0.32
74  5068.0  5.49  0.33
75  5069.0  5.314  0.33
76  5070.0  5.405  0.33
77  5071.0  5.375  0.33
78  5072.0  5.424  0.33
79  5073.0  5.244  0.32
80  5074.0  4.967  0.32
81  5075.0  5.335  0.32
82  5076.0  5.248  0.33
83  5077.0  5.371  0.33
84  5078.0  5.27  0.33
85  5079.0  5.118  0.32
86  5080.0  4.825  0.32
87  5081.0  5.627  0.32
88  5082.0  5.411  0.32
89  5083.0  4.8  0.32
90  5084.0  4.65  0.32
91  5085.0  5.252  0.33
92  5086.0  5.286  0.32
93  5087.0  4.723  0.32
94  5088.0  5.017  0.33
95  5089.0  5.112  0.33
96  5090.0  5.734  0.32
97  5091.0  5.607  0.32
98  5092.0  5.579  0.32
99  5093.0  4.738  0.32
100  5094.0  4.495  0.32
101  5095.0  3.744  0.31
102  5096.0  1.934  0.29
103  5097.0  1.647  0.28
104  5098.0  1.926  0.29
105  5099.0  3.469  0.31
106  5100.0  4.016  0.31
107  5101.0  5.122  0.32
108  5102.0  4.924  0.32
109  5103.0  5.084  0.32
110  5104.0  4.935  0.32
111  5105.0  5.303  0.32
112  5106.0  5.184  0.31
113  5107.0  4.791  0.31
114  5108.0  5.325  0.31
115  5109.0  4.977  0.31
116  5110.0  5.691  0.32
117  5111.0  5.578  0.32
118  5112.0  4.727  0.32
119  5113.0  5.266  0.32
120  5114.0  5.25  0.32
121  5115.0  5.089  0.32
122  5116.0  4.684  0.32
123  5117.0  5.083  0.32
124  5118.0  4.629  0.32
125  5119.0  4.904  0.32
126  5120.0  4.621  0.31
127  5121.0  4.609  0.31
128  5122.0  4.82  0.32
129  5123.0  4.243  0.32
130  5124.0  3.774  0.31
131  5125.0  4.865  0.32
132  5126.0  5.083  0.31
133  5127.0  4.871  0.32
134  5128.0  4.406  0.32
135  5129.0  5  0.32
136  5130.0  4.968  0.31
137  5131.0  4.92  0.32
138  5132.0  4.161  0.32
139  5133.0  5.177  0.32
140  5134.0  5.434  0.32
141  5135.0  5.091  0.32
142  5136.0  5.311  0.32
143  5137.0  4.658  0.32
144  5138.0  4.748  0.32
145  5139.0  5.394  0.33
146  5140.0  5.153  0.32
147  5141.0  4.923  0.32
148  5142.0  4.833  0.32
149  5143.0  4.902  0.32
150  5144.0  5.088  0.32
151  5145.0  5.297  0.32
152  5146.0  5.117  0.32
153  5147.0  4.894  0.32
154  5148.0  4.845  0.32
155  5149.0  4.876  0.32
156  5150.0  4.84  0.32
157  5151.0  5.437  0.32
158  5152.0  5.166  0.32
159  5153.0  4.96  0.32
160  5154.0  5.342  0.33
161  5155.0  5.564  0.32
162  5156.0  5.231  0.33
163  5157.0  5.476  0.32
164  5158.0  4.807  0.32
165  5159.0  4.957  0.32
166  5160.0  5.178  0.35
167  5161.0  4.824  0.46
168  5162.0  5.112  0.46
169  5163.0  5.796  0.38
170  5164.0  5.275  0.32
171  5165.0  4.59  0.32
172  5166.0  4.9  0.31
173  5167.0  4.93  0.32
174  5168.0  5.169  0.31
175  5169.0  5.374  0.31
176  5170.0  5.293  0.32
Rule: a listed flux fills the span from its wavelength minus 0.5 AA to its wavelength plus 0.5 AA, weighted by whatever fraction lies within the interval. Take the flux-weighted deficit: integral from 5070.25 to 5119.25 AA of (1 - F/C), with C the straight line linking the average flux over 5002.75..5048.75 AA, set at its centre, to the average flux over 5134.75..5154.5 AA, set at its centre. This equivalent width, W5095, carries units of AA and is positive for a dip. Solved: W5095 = 2.9 AA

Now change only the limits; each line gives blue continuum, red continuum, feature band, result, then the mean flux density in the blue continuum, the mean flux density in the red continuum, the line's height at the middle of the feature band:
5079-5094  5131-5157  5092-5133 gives 4.1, 5.14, 5.06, 5.11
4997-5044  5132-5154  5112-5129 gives 1.1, 5.36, 5.04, 5.1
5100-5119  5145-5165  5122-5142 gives 1.0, 5.06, 5.13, 5.09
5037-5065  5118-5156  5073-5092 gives -0.8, 5.02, 4.93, 4.99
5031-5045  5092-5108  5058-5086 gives -3.2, 5.24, 4.17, 4.65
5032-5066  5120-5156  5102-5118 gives -0.4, 5.11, 4.94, 4.99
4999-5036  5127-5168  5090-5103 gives 2.9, 5.42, 5.04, 5.19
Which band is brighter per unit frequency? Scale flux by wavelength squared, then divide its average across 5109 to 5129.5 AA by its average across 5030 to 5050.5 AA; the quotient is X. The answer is 0.97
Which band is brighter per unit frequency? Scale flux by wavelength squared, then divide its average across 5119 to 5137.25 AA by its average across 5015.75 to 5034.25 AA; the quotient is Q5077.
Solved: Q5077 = 0.92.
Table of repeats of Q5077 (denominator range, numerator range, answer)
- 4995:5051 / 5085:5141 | 0.93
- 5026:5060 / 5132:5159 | 1.03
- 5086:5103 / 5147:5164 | 1.23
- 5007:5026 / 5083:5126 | 0.90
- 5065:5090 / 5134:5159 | 1.00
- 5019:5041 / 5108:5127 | 0.94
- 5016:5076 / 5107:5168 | 0.99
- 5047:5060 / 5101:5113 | 1.05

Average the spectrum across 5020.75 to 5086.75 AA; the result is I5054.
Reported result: 5.18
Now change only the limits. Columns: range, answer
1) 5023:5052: 5.21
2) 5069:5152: 4.87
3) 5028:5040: 5.44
